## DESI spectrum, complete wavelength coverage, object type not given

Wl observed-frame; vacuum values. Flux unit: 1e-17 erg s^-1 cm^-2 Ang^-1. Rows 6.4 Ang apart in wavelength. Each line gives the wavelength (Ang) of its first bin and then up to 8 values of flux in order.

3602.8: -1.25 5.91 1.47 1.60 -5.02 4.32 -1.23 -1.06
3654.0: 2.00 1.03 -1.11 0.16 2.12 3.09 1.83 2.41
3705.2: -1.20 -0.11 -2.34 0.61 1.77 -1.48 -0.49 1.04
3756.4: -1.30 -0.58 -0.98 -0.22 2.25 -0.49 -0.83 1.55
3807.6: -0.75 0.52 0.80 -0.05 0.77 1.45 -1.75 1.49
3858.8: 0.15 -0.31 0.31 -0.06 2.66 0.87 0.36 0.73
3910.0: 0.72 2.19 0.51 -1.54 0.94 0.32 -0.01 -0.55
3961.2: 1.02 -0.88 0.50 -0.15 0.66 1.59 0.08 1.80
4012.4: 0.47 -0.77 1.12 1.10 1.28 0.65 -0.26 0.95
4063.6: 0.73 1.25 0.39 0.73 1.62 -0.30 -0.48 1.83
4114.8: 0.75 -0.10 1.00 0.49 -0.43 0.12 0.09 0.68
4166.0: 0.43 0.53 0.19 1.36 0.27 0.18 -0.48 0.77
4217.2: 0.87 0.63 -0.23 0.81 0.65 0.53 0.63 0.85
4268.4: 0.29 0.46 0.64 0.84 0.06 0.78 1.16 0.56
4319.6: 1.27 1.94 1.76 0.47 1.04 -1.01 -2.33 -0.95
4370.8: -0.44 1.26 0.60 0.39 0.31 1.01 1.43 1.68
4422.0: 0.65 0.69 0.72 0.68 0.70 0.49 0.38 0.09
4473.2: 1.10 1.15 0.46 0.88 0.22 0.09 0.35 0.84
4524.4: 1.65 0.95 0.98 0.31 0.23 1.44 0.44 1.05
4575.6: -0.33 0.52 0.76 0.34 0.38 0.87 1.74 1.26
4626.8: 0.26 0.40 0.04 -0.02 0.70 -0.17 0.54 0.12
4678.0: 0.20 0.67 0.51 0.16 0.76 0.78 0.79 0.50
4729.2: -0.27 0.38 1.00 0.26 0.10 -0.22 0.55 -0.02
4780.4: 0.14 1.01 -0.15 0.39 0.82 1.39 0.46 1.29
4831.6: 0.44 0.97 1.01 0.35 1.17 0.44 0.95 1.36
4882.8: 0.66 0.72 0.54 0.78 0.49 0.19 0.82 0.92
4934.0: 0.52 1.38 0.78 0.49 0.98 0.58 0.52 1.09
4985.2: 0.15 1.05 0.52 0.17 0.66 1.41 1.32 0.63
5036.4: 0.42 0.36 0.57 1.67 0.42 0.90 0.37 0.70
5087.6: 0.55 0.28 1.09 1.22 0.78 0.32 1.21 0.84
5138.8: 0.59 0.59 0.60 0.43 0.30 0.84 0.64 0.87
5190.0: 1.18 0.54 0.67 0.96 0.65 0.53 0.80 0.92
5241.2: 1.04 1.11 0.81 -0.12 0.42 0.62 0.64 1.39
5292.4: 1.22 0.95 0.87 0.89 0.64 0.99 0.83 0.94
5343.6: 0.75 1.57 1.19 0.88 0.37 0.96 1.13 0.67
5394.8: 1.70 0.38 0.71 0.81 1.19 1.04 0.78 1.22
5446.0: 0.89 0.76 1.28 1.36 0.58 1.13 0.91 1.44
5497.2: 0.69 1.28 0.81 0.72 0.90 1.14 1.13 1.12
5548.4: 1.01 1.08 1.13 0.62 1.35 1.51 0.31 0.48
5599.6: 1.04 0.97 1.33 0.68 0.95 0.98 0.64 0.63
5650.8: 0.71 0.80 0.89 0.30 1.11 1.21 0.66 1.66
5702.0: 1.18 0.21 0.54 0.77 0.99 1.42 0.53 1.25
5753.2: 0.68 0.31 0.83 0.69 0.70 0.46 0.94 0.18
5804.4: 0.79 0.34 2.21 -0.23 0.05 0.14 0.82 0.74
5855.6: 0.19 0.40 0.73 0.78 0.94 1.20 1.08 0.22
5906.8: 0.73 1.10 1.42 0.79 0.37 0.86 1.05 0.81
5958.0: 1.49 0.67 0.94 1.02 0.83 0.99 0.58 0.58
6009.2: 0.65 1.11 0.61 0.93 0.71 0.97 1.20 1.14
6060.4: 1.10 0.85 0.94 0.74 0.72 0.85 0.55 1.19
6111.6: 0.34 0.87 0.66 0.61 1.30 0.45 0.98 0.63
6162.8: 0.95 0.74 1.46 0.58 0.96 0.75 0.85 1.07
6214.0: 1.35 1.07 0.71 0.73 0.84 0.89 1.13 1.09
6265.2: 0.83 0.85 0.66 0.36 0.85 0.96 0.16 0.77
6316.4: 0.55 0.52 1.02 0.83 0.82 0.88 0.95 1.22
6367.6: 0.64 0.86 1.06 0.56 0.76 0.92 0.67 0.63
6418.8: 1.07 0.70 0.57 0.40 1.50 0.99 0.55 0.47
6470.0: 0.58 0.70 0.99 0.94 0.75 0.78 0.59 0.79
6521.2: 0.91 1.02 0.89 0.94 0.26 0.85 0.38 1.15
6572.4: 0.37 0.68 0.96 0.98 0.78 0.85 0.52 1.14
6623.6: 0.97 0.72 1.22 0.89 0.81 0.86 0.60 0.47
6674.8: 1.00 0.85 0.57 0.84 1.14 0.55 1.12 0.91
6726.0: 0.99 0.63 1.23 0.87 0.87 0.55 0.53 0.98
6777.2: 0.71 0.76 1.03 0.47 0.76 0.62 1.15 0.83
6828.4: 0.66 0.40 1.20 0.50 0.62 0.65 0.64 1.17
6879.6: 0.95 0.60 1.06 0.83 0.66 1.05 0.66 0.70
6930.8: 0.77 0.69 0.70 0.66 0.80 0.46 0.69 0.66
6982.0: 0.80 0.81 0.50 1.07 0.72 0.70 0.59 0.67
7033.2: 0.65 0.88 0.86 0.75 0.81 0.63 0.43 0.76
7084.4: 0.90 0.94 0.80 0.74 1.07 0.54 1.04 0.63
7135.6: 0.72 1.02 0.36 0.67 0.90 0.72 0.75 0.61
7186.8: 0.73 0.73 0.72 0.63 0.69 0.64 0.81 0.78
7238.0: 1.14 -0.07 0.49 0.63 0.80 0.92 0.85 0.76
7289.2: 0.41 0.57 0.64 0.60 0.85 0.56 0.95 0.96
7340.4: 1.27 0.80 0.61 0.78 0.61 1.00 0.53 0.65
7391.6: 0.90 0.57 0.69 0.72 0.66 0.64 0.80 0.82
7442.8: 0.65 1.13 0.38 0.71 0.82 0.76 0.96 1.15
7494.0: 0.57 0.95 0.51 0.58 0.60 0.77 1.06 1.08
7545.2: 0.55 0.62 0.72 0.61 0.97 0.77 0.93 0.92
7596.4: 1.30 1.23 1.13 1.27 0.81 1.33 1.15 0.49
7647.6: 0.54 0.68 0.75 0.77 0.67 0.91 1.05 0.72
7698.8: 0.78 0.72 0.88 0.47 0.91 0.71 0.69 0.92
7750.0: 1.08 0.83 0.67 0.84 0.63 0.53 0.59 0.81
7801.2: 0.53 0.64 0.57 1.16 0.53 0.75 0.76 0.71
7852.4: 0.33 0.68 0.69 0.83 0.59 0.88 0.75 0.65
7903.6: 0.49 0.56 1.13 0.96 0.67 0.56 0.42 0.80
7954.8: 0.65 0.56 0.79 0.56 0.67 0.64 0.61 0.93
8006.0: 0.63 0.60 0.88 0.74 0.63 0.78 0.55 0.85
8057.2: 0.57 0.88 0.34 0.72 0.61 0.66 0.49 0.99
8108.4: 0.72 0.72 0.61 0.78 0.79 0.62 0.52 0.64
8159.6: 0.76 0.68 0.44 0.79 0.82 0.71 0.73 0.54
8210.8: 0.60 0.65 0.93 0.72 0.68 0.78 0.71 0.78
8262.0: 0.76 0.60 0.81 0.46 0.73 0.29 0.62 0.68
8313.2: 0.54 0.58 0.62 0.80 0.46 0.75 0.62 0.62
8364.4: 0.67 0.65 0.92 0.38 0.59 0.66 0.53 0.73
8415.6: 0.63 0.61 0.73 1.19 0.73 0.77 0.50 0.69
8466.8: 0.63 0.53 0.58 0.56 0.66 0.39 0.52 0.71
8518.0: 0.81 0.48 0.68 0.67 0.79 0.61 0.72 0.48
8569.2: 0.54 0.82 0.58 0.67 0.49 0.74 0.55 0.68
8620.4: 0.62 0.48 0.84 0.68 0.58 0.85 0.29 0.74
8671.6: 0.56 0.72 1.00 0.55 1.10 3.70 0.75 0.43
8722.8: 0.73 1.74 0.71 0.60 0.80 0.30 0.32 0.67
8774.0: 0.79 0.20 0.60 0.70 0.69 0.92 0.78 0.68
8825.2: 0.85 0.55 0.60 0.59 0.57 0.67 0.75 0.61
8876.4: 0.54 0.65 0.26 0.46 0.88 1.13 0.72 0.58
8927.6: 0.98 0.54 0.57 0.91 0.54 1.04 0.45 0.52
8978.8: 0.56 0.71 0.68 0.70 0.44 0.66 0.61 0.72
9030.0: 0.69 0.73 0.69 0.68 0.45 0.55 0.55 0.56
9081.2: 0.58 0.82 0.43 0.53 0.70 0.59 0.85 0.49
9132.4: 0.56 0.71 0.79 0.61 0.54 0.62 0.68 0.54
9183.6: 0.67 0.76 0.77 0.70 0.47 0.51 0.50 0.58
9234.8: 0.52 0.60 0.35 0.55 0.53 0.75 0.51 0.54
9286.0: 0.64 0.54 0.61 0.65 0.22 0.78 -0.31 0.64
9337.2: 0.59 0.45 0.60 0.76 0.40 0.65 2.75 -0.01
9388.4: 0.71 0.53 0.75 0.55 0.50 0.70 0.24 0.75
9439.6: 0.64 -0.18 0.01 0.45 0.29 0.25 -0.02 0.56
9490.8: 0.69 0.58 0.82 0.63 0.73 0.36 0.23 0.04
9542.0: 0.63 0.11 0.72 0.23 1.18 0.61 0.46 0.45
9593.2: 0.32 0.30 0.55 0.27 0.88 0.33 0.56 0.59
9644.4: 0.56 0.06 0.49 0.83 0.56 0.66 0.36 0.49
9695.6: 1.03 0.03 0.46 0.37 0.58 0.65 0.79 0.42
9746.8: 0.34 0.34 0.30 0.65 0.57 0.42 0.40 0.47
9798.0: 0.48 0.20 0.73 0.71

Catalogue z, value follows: 0.33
